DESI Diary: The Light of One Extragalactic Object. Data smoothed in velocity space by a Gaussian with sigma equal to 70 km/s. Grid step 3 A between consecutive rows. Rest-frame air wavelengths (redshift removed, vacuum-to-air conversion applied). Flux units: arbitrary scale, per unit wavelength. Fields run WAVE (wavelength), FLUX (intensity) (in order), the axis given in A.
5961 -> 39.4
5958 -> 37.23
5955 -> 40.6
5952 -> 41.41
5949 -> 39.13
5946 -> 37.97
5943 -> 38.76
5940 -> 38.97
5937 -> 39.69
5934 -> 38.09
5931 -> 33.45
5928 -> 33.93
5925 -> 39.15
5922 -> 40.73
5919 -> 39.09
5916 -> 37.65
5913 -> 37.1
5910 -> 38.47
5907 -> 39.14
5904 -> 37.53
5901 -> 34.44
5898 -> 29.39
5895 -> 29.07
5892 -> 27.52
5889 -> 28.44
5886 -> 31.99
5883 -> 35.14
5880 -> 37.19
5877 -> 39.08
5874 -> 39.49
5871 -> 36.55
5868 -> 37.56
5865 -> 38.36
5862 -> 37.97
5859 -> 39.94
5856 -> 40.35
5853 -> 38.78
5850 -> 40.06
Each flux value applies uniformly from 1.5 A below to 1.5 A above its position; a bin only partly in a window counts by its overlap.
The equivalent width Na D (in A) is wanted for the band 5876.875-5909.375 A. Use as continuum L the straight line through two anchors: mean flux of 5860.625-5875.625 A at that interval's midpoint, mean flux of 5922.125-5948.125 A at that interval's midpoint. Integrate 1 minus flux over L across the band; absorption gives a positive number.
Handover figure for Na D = 3.82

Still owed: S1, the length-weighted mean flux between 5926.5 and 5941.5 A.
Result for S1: 36.8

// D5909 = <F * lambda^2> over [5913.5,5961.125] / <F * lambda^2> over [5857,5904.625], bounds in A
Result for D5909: 1.1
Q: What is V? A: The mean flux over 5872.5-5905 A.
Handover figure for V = 33.5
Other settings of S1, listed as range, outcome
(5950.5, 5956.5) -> 41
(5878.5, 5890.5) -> 33.2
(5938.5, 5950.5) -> 38.7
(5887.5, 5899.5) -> 28.6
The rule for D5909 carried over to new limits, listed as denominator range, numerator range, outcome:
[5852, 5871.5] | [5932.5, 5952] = 1.04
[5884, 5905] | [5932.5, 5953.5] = 1.28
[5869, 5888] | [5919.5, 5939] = 1.05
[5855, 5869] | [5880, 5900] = 0.80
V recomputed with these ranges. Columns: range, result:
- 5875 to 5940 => 35.6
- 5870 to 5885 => 37.3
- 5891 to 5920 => 35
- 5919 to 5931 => 37.5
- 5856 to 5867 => 38.9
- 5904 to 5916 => 38.1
